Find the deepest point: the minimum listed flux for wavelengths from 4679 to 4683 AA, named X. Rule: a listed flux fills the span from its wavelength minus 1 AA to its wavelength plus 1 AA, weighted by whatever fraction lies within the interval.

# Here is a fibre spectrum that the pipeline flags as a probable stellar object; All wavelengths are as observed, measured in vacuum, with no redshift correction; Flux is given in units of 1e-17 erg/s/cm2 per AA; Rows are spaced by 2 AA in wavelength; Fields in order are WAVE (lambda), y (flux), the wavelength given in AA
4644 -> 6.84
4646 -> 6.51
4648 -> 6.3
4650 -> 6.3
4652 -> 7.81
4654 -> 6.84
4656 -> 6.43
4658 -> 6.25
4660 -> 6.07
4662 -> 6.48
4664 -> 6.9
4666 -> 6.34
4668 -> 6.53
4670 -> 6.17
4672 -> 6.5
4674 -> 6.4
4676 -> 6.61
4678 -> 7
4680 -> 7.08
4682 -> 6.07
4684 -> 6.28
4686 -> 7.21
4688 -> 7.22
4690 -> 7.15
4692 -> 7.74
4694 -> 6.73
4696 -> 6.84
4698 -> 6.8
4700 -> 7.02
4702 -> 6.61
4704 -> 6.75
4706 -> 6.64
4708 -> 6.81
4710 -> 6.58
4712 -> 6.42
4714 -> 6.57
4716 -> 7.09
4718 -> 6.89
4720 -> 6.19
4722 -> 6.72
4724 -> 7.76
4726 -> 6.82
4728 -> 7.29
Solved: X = 6.07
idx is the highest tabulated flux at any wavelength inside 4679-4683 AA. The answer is 7.08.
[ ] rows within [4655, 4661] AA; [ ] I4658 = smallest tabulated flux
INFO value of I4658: 6.07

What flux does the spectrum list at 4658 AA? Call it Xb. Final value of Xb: 6.25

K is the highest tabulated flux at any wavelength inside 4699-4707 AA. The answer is 7.02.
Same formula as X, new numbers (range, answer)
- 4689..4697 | 6.73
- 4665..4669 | 6.34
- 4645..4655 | 6.3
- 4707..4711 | 6.58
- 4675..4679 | 6.61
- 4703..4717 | 6.42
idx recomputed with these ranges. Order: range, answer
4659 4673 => 6.9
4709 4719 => 7.09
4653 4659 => 6.84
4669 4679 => 7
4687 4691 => 7.22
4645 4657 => 7.81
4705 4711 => 6.81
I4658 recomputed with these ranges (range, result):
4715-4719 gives 6.89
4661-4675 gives 6.17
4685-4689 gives 7.21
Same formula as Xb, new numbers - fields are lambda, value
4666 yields 6.34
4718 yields 6.89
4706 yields 6.64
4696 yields 6.84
